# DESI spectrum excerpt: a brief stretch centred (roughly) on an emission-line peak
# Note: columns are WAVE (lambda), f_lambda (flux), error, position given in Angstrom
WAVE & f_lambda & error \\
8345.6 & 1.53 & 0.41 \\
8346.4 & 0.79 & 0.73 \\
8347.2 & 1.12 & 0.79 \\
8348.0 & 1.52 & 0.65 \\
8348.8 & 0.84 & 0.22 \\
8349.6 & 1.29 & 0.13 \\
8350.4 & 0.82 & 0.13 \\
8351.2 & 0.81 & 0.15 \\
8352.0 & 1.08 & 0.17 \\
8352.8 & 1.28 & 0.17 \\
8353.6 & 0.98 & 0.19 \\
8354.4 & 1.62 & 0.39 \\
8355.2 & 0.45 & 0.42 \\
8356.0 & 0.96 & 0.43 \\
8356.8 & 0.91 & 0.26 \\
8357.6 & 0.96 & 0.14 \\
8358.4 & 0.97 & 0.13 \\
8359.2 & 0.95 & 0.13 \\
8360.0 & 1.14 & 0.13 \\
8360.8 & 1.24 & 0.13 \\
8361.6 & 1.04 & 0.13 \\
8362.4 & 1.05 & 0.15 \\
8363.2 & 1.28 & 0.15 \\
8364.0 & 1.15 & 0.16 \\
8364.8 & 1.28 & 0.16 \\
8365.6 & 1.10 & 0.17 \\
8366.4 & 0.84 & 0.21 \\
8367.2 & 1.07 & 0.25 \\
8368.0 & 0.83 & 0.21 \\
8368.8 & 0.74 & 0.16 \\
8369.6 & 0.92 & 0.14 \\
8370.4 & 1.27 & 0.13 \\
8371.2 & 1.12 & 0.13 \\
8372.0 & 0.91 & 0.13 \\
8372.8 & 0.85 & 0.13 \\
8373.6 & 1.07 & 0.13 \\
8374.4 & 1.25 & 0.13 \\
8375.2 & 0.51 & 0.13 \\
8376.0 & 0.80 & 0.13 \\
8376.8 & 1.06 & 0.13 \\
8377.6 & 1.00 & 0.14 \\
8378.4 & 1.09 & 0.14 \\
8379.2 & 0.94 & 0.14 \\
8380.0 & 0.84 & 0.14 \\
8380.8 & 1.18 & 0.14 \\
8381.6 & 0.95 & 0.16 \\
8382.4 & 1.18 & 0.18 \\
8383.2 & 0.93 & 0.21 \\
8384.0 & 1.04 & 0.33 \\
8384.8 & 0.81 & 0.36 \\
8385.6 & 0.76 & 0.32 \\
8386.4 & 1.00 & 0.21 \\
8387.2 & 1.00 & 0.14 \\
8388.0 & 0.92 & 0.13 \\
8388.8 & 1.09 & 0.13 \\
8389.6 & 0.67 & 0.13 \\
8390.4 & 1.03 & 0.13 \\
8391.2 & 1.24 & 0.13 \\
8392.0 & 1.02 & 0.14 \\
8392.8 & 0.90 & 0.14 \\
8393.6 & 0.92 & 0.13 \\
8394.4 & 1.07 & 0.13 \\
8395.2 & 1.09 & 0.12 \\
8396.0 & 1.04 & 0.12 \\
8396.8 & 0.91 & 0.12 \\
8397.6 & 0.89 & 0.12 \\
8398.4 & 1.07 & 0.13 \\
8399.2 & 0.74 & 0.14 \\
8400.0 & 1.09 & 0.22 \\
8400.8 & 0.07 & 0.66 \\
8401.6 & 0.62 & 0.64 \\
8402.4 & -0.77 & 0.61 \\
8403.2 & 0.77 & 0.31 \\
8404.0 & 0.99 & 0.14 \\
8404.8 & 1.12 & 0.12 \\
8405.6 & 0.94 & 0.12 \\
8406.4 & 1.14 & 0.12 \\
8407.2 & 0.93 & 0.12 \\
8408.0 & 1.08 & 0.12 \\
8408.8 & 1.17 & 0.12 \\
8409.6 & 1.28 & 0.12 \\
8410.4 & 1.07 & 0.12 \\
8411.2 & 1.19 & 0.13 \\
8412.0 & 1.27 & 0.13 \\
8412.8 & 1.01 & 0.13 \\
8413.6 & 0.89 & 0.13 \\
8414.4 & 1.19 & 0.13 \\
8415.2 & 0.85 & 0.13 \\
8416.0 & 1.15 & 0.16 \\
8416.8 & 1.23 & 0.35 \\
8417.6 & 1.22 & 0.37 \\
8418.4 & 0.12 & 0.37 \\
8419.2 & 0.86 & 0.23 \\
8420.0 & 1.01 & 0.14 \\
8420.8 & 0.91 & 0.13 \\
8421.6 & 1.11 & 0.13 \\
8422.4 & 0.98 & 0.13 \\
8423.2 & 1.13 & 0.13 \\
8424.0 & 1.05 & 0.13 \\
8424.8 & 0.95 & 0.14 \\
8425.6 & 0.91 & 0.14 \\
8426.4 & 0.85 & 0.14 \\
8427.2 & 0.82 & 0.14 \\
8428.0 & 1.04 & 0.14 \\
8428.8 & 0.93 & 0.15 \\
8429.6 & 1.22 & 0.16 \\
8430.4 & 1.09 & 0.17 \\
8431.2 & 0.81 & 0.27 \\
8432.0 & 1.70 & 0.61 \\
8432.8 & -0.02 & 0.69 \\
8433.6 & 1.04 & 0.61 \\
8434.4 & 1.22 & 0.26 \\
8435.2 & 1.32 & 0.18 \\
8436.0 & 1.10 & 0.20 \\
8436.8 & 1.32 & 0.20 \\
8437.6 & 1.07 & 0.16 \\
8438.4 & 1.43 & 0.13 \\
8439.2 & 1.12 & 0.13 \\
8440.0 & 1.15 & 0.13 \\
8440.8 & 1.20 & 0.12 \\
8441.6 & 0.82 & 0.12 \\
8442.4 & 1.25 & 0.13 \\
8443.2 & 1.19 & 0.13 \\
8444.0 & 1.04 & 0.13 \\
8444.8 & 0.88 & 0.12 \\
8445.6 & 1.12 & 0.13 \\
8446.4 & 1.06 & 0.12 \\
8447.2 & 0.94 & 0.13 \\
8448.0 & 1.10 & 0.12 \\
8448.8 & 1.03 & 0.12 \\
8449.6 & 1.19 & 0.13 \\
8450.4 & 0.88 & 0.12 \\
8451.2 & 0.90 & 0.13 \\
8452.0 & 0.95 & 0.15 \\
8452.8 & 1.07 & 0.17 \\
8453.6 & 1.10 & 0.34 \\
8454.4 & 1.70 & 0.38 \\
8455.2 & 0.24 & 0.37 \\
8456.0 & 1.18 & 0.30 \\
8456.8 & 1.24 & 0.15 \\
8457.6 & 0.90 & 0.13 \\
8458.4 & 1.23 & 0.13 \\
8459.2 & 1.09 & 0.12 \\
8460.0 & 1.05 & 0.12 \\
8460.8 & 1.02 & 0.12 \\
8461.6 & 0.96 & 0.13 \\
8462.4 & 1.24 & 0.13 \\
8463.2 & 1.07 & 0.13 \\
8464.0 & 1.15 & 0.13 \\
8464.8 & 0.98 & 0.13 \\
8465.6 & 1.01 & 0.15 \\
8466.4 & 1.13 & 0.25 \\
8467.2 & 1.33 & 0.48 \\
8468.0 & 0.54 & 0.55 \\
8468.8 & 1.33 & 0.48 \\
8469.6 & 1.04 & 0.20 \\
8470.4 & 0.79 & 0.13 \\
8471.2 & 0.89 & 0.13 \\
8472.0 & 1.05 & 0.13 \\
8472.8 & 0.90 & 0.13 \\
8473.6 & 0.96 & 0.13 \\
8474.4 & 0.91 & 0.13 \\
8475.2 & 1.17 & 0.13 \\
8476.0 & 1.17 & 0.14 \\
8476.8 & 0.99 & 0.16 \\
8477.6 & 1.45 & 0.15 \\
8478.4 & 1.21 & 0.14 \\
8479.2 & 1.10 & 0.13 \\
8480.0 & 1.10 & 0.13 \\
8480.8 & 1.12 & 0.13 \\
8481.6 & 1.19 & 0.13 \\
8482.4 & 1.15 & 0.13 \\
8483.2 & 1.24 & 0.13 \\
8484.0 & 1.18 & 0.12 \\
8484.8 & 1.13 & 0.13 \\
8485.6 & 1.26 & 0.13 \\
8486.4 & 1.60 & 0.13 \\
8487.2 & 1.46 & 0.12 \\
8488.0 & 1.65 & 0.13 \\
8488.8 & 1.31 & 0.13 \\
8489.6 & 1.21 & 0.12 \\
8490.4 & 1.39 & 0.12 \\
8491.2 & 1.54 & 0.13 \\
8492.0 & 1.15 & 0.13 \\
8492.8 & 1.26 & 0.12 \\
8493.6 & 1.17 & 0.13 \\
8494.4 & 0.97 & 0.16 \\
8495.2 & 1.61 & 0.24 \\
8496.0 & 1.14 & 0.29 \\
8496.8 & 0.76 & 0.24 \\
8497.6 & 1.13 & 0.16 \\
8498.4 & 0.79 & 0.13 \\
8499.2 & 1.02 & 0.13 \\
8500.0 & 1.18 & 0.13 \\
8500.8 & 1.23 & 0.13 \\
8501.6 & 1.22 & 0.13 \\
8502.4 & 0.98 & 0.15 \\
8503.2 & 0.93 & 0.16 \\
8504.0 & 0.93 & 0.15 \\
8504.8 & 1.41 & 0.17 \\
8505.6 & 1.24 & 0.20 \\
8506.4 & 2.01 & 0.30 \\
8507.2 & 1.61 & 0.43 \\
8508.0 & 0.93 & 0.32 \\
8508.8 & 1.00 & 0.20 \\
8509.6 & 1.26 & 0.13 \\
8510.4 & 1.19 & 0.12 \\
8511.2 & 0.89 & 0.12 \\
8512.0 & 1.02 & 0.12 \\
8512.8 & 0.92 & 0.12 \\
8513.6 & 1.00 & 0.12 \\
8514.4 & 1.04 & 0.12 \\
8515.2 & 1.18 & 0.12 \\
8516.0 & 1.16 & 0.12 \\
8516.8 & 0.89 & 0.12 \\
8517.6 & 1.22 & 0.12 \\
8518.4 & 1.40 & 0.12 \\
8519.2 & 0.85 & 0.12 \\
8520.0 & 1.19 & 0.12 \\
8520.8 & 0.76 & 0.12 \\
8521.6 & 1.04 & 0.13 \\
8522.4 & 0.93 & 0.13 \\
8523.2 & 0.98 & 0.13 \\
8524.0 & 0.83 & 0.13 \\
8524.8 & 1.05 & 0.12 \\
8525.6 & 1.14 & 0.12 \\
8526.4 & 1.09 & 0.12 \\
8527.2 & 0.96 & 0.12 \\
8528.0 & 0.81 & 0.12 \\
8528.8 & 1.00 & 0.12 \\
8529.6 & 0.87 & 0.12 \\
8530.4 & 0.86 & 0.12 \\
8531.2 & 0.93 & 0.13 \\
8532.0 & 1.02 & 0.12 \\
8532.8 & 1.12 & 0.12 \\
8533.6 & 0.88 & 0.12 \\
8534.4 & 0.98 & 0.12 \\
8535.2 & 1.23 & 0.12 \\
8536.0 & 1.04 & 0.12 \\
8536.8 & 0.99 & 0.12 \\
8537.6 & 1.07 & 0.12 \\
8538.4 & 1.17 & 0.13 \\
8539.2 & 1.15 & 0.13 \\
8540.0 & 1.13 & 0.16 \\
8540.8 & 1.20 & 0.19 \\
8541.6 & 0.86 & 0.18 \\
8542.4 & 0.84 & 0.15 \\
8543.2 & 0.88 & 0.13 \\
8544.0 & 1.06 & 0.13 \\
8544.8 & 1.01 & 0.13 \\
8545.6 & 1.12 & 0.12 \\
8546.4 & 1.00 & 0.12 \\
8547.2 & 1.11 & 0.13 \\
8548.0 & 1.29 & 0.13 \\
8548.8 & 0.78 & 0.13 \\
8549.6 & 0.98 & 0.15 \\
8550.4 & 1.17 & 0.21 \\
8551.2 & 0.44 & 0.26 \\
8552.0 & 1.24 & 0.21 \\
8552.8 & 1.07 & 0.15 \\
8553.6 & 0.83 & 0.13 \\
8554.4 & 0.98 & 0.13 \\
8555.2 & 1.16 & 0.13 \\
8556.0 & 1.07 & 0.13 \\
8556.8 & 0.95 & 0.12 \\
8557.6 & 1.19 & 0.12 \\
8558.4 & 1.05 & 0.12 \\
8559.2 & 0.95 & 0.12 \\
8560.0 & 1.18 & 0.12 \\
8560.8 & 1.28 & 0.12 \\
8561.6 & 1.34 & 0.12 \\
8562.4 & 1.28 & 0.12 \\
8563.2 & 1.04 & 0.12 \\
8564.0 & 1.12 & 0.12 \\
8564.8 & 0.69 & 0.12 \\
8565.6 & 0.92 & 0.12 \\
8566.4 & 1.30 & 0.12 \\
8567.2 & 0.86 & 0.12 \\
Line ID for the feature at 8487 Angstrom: [S II]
